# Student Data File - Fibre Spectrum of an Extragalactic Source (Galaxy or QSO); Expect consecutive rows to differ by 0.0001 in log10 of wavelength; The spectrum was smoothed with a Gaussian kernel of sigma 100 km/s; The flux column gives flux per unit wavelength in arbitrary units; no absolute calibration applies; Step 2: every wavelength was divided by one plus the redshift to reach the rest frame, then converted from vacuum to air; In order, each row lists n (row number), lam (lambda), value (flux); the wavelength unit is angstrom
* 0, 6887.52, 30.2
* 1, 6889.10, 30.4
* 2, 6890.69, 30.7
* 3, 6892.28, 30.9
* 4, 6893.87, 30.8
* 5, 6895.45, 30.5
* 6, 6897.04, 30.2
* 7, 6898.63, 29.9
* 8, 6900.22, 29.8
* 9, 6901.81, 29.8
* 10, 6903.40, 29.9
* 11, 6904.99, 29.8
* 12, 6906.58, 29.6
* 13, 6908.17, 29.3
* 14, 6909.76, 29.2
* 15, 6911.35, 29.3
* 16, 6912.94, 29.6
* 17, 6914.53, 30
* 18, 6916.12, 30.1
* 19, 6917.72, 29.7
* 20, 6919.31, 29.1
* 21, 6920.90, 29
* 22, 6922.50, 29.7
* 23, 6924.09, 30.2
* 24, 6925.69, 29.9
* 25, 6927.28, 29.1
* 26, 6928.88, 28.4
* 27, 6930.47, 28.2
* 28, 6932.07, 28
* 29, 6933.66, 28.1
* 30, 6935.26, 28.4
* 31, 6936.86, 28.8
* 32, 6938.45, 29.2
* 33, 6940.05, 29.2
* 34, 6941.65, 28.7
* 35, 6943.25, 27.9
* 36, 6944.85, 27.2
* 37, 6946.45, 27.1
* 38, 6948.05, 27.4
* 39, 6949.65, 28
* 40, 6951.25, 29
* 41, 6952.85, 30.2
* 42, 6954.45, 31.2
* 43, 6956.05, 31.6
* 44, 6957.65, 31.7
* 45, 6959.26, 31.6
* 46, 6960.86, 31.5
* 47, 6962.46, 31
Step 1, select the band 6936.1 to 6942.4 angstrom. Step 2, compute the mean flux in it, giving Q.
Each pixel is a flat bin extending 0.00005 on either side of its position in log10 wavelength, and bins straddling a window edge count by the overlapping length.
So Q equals 29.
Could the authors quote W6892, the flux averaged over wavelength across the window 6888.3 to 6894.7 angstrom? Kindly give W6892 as 30.7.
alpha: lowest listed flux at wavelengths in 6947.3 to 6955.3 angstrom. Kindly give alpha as 27.4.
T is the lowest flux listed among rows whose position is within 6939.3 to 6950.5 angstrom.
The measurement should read 27.1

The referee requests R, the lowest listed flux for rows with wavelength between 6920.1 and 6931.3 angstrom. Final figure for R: 28.2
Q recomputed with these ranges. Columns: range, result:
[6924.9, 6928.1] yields 29.5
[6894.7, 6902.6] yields 30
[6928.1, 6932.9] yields 28.2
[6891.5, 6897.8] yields 30.6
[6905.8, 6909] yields 29.5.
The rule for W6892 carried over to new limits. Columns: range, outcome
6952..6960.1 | 31.2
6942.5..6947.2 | 27.4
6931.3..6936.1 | 28.2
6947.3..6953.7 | 28.7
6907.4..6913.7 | 29.4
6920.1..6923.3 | 29.4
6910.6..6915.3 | 29.7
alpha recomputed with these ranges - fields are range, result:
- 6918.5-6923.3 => 29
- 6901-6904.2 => 29.8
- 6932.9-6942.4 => 28.1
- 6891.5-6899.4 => 29.9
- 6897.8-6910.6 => 29.2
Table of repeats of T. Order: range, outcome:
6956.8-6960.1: 31.6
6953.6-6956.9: 31.2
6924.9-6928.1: 29.1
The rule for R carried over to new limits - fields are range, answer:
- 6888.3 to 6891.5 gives 30.4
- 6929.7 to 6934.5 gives 28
